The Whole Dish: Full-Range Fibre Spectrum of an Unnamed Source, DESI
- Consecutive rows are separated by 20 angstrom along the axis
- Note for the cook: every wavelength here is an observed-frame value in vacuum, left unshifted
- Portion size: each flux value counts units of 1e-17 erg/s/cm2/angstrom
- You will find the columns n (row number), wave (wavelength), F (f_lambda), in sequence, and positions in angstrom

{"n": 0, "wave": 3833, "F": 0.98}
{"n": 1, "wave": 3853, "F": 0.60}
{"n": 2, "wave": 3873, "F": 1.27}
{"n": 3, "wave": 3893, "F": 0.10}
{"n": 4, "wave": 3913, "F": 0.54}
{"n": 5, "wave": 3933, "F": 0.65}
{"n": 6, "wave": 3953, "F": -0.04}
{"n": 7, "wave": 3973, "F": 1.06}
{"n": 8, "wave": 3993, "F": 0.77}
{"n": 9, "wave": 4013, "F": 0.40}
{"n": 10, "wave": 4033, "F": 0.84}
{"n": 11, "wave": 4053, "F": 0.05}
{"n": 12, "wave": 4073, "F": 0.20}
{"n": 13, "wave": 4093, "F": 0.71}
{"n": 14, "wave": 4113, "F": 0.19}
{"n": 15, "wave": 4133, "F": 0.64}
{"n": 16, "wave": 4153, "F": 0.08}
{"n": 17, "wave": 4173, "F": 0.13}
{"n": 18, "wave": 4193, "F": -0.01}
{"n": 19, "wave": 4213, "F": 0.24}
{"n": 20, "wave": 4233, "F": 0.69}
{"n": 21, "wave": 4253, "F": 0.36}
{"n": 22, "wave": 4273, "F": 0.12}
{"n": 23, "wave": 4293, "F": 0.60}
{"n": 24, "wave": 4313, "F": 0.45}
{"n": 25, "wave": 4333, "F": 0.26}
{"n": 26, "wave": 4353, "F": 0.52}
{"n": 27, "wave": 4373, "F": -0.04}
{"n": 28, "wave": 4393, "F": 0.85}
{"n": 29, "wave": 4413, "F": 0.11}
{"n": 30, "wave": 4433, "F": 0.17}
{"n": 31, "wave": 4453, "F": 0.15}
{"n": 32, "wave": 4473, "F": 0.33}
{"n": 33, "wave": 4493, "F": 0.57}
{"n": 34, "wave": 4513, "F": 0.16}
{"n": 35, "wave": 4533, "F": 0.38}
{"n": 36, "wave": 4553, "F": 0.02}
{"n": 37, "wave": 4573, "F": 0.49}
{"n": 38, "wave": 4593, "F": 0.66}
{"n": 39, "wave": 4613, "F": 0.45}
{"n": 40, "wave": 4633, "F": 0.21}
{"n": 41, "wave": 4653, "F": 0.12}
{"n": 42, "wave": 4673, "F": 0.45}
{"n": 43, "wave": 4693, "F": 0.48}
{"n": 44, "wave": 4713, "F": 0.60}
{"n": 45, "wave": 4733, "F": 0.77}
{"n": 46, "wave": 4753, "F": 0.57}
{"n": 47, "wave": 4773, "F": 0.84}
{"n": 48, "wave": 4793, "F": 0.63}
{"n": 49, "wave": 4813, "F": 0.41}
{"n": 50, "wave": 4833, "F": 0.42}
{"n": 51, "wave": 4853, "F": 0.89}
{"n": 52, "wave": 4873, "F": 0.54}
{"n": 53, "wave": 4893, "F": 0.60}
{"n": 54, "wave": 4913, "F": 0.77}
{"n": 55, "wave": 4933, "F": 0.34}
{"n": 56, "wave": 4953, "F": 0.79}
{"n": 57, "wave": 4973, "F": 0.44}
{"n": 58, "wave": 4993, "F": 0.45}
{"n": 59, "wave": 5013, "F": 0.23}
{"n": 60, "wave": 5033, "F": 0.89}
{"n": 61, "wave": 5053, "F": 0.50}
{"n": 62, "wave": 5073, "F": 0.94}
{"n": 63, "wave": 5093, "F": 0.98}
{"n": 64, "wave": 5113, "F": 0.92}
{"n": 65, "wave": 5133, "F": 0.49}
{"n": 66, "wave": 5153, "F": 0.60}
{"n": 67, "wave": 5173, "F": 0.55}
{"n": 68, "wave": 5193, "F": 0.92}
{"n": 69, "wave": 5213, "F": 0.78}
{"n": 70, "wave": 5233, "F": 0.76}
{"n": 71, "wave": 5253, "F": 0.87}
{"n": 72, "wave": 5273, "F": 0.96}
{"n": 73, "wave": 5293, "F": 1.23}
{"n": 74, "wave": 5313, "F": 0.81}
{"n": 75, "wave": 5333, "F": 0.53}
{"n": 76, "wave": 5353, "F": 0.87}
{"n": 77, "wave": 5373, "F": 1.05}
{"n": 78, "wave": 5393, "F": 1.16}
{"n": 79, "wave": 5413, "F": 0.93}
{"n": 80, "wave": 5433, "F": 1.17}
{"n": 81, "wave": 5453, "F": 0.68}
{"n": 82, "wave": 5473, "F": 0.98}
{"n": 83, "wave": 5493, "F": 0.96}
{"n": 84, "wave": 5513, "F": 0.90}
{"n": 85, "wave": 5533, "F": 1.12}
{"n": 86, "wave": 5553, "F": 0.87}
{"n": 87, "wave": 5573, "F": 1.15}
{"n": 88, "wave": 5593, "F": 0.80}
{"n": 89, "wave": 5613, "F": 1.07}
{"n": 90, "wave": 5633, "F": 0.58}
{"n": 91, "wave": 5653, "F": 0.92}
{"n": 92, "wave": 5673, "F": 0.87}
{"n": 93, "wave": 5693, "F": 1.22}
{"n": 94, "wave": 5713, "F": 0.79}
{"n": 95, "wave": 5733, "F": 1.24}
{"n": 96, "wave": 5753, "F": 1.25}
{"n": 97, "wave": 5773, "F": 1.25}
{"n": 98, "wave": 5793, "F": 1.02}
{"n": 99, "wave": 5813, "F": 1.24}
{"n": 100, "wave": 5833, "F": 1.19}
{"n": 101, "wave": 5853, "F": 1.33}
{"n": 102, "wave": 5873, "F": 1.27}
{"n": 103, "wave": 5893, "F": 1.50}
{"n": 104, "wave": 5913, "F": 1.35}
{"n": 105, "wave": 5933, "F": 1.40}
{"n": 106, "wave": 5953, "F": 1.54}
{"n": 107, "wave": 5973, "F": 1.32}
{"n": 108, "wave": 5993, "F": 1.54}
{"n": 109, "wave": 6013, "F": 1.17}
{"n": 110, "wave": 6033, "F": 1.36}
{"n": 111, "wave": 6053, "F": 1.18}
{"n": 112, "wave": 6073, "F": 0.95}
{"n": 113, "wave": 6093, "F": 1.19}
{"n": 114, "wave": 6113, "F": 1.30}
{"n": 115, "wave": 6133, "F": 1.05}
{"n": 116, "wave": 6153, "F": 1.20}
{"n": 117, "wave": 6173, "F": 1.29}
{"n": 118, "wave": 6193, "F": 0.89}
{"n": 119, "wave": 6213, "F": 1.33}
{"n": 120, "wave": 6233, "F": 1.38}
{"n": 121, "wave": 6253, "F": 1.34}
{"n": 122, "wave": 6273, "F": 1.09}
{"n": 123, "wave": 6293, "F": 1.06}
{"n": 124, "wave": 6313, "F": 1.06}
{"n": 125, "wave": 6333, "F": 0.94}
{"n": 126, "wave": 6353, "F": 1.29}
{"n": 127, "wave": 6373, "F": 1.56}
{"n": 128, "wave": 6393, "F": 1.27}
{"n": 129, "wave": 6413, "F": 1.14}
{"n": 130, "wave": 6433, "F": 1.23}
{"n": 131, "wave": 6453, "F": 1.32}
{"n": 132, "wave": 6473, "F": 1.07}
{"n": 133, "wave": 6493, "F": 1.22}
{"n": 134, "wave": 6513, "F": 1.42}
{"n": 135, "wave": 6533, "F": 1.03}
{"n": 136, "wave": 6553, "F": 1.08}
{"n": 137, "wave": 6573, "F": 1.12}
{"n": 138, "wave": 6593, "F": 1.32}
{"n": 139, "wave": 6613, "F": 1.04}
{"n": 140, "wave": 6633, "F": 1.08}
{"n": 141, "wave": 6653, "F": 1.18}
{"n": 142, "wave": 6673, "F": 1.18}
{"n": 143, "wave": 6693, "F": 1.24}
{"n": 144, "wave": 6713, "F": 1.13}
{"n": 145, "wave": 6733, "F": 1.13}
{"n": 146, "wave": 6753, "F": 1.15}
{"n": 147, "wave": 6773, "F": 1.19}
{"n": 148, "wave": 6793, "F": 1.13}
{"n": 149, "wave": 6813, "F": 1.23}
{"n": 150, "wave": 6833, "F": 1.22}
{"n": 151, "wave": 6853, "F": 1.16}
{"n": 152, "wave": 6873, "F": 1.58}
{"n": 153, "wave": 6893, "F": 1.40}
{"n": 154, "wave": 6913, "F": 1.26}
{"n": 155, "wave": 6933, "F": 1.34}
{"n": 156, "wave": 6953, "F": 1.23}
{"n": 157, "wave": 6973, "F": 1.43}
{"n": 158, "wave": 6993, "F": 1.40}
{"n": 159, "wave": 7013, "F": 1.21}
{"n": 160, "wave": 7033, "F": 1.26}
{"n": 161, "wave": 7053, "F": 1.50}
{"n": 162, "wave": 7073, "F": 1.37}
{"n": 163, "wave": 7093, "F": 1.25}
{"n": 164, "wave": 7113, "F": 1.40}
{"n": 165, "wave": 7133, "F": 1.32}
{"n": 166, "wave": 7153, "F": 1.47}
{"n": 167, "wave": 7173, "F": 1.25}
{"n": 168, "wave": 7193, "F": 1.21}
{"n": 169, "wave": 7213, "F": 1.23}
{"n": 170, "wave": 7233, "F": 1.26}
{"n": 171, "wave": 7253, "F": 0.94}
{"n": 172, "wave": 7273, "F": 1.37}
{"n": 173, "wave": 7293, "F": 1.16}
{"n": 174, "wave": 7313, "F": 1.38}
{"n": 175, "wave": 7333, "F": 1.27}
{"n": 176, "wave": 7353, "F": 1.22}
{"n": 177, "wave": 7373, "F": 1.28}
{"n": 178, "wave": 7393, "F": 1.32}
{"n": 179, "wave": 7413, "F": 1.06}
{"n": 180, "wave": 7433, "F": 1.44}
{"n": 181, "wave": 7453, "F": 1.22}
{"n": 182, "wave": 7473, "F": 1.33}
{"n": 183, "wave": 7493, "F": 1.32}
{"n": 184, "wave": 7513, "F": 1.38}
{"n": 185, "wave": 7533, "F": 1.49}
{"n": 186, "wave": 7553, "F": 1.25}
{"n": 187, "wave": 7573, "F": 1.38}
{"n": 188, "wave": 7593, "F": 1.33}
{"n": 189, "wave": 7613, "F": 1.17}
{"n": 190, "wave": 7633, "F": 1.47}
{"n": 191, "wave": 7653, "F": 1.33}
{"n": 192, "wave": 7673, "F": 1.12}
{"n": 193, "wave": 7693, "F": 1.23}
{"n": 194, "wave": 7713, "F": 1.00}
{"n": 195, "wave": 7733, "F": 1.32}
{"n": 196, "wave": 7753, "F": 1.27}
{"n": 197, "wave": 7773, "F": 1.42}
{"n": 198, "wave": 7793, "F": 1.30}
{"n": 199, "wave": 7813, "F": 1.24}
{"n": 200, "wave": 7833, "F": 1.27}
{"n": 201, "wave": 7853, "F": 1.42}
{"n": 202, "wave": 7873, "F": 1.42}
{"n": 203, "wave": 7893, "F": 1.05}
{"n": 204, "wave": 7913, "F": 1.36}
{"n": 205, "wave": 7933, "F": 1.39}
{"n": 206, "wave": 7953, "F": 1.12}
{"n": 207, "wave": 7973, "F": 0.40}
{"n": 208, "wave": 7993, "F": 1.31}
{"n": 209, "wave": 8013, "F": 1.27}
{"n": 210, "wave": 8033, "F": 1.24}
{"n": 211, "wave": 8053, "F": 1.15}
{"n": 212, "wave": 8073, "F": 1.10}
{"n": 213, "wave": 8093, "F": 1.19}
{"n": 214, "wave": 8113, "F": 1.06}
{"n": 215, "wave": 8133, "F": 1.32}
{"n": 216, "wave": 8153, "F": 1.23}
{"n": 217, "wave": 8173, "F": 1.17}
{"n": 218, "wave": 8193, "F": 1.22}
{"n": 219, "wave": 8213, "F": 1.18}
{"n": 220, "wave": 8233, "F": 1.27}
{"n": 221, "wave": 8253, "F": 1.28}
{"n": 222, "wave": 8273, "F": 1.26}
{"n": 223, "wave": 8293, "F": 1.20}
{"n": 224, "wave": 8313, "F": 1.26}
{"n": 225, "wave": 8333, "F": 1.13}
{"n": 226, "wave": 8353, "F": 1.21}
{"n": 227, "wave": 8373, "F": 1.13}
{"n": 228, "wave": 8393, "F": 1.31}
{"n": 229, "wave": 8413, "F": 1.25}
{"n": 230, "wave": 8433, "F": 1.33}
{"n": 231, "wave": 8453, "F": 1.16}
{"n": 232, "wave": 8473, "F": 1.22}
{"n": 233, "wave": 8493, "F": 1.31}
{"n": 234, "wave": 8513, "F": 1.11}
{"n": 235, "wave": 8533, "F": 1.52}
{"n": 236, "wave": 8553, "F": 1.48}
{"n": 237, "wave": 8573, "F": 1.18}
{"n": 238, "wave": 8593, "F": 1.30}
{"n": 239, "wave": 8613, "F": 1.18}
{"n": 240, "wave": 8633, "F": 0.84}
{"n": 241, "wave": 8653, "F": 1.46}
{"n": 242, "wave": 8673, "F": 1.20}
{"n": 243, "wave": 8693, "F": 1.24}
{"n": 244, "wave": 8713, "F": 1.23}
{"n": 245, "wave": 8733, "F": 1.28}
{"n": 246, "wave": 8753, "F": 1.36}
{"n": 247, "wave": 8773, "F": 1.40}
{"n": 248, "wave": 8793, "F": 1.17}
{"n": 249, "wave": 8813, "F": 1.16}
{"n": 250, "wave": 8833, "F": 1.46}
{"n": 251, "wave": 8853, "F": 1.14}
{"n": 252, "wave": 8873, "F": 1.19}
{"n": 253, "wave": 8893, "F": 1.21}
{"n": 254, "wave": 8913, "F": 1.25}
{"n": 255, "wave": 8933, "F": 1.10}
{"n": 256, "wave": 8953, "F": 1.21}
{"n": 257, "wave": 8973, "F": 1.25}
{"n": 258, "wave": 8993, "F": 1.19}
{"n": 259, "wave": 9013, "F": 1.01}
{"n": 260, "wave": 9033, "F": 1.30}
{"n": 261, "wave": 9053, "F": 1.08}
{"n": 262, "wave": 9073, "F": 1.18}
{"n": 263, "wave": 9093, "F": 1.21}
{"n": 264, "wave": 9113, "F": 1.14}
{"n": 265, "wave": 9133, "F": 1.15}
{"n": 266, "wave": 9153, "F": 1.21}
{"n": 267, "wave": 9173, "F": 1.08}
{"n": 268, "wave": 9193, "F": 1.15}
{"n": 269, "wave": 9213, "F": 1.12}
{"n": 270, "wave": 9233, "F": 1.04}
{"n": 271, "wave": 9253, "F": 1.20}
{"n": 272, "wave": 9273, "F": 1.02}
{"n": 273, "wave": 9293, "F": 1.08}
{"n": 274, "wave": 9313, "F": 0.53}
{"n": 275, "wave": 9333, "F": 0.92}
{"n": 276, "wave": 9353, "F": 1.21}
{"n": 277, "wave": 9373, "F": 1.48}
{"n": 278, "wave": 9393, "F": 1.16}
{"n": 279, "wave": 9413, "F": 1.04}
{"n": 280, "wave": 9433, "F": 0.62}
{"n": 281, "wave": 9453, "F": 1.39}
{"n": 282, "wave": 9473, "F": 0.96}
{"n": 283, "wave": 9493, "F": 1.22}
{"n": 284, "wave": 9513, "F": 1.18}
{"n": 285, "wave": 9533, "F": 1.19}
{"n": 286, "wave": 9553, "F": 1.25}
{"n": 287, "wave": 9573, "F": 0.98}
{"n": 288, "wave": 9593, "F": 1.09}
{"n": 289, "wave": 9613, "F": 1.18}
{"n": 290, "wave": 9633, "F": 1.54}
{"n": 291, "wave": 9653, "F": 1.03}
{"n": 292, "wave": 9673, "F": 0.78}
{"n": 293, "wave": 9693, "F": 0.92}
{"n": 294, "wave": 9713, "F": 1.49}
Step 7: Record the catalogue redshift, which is 0.30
